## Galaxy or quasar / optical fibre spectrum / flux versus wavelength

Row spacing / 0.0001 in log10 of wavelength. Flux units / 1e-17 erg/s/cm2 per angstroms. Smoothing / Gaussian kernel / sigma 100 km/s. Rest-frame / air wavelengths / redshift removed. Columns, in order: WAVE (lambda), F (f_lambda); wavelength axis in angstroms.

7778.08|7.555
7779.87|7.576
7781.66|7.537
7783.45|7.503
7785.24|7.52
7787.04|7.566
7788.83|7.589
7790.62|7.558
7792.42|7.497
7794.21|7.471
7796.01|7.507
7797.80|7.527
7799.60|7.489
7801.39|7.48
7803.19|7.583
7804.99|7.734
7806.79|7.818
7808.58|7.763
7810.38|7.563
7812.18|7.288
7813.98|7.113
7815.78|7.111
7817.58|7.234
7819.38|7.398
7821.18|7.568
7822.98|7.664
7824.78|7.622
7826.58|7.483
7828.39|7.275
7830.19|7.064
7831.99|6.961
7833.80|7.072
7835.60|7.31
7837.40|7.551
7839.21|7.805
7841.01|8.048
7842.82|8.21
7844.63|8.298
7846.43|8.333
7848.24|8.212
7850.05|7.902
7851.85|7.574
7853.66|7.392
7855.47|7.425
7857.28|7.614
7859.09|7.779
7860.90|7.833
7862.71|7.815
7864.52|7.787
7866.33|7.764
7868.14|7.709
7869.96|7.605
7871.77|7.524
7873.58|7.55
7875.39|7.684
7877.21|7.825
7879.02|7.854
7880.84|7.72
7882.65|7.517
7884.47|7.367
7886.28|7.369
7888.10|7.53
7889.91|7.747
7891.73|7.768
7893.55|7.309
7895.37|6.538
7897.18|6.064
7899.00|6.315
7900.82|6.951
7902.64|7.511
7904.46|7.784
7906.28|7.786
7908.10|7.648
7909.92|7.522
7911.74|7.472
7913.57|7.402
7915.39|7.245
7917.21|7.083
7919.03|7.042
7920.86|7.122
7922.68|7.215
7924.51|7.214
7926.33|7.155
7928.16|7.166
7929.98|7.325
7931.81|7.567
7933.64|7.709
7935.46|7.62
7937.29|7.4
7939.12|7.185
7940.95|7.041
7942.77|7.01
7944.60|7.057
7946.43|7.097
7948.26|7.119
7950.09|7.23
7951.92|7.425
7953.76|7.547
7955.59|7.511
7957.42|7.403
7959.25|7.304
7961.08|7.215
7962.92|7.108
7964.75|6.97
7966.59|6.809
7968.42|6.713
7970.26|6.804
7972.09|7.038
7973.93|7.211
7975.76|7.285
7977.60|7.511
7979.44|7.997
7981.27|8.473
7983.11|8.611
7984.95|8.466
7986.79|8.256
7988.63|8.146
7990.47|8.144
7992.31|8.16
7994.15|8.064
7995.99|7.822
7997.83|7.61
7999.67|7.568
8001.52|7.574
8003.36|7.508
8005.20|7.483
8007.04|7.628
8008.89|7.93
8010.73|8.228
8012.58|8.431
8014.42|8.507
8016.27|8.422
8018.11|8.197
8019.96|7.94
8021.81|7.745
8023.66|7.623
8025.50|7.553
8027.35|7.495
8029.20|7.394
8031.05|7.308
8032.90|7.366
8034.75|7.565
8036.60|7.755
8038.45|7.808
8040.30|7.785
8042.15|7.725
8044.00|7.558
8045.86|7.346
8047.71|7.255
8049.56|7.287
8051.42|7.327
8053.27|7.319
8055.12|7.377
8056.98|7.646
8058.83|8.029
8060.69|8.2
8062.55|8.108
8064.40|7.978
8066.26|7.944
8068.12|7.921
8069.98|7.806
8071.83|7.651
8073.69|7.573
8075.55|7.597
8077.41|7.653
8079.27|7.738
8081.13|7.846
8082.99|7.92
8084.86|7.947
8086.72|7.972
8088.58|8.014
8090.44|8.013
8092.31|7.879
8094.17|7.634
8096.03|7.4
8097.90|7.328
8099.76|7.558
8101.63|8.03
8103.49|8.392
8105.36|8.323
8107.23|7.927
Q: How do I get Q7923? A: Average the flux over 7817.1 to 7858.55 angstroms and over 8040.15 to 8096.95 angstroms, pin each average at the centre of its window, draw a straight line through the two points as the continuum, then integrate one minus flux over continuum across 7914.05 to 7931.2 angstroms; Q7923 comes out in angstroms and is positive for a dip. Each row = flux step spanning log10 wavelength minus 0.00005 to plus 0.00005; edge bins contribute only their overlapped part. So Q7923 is 1.0 angstroms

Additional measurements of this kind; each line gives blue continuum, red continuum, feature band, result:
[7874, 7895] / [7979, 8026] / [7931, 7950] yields 1.23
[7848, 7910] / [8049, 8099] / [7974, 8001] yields -1.17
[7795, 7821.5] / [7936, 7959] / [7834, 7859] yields -1.29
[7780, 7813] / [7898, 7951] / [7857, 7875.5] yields -0.74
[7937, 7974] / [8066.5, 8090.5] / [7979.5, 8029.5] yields -3.77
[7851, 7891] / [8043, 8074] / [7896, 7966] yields 3.66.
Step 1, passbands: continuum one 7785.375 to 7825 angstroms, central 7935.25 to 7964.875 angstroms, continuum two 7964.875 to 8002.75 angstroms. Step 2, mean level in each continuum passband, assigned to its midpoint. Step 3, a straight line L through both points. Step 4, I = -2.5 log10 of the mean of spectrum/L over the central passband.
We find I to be 0.06 mag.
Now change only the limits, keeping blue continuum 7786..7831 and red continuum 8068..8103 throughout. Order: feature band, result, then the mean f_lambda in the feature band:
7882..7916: 0.04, 7.31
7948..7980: 0.06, 7.23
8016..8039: 0.00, 7.68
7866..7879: -0.02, 7.67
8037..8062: 0.02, 7.6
